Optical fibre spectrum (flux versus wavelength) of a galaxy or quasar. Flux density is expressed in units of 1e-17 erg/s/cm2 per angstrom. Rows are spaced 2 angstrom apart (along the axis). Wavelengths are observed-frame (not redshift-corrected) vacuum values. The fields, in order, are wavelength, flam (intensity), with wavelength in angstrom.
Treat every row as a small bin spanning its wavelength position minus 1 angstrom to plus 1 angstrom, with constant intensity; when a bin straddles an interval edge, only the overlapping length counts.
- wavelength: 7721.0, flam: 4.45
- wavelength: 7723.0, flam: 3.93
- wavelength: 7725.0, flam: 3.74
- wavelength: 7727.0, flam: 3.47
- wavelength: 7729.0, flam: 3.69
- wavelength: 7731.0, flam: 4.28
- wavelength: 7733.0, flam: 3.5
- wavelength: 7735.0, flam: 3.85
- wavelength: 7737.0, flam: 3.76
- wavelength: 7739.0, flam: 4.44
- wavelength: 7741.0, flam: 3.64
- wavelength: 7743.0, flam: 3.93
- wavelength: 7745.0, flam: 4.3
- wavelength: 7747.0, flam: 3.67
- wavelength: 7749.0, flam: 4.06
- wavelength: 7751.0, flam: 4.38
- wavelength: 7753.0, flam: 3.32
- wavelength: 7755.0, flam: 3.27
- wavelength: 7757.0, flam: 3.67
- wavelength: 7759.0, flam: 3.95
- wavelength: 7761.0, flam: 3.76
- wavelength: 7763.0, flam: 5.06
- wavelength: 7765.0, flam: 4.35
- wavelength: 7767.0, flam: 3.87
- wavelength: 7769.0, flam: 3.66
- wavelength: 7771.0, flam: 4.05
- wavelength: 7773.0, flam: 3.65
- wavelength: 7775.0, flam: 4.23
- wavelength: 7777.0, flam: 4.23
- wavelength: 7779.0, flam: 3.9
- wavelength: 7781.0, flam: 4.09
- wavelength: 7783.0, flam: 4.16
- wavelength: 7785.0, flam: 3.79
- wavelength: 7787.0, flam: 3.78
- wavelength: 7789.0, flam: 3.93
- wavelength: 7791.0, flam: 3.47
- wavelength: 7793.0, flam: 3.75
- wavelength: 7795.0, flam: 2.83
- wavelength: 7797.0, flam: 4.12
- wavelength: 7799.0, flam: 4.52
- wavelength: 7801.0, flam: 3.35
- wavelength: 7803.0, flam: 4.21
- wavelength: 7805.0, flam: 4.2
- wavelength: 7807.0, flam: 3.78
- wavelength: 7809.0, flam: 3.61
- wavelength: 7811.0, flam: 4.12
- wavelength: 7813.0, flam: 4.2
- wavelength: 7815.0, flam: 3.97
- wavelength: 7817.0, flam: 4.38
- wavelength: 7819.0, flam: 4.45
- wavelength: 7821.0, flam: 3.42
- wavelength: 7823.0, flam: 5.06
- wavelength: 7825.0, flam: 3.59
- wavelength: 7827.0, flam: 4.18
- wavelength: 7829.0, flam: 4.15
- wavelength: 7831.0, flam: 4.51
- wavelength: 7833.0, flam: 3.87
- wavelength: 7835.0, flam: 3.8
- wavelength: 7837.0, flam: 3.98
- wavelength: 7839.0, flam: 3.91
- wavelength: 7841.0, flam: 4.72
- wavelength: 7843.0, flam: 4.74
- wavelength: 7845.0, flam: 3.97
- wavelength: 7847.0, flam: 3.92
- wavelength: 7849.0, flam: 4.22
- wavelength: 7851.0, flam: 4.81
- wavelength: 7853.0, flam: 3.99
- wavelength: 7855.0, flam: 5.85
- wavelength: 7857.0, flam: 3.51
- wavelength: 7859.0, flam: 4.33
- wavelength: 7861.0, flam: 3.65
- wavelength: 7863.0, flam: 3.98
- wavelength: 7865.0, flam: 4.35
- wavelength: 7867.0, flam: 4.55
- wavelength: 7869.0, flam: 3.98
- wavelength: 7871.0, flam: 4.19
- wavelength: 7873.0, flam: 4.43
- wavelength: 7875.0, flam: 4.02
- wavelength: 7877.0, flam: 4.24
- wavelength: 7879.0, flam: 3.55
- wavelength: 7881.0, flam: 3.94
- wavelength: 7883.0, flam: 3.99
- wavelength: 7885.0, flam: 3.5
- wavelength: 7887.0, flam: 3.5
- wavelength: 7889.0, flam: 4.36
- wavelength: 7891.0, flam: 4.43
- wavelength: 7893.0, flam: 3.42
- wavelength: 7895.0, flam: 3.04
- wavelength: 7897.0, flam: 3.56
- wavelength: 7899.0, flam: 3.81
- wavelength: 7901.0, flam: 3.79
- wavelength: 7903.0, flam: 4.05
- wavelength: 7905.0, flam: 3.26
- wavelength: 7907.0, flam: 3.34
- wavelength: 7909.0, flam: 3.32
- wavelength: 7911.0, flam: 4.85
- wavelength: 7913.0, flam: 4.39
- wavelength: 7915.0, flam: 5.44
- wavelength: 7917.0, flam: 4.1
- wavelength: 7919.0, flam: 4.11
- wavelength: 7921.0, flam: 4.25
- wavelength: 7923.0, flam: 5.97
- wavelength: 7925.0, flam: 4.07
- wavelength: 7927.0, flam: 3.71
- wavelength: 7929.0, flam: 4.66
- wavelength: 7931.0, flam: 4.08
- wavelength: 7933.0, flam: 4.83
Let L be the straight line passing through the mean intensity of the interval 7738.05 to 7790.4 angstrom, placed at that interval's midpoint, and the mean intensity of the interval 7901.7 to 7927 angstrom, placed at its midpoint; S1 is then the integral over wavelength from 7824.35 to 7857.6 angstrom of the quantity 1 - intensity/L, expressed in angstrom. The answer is -1.06 angstrom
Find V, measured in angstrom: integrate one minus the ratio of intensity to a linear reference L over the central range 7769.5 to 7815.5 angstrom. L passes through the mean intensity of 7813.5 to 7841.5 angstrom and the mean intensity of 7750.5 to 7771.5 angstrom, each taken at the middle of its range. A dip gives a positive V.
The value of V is 1.3 angstrom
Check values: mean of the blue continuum 3.93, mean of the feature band 3.91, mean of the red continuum 4.13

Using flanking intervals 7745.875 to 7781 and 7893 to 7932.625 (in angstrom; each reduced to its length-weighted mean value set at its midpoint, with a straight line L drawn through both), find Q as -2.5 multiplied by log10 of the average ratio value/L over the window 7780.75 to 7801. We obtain 0.05 mag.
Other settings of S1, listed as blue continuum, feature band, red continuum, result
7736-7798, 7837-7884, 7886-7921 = -3.3 angstrom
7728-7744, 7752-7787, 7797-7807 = 0.3 angstrom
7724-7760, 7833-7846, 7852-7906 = -0.8 angstrom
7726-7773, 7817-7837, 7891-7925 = -0.7 angstrom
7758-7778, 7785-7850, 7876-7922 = 0.0 angstrom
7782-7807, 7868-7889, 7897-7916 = 0.0 angstrom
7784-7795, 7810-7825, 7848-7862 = -0.9 angstrom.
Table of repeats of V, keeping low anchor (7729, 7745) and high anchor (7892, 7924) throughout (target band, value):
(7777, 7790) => 0.0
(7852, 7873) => -1.2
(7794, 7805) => 0.4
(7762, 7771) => -0.6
